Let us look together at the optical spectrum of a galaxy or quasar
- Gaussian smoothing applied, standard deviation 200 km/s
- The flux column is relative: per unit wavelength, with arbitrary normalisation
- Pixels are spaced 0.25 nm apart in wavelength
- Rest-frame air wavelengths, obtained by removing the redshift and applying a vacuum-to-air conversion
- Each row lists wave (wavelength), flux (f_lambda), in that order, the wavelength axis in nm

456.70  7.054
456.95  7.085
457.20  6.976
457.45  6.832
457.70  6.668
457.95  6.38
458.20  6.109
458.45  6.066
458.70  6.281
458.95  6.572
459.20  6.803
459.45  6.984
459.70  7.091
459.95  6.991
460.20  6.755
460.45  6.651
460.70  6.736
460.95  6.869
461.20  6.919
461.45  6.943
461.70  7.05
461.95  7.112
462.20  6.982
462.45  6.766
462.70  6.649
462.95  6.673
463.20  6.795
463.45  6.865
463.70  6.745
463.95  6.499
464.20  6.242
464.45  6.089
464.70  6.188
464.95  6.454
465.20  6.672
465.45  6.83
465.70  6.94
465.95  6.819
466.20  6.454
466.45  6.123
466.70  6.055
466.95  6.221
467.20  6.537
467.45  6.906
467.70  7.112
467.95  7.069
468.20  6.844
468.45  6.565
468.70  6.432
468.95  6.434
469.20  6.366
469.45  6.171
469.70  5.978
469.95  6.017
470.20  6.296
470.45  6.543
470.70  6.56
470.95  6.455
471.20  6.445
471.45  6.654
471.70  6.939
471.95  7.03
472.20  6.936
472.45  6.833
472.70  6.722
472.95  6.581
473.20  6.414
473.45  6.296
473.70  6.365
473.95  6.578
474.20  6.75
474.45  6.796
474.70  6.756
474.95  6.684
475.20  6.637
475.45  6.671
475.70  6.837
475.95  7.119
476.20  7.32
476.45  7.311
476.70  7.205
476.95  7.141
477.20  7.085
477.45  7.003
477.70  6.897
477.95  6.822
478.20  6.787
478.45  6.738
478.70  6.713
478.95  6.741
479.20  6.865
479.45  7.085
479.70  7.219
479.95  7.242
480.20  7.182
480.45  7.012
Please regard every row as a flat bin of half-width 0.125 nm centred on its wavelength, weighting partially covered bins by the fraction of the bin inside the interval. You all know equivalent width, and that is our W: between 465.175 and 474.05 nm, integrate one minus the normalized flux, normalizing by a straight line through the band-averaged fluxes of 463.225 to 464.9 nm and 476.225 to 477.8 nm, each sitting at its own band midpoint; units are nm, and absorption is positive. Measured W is 0.24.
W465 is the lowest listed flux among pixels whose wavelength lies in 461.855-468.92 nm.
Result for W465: 6.055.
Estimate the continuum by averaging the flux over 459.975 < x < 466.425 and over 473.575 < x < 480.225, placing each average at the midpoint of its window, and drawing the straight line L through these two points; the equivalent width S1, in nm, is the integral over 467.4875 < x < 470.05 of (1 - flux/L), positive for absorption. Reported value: 0.10 nm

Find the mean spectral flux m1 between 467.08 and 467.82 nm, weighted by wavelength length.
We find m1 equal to 6.85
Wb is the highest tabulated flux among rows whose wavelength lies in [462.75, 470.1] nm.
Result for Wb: 7.112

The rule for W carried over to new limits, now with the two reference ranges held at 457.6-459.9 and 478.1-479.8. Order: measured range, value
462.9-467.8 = 0.08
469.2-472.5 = 0.12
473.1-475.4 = 0.07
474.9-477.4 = -0.07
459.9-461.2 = -0.04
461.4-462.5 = -0.06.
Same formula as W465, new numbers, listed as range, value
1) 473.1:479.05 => 6.296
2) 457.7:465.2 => 6.066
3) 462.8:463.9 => 6.673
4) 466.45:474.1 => 5.978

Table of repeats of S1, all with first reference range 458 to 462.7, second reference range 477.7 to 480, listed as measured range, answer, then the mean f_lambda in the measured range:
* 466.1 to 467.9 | 0.078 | 6.51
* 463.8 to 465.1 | 0.091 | 6.31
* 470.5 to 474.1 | 0.115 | 6.63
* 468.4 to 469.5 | 0.068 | 6.4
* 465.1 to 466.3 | 0.008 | 6.75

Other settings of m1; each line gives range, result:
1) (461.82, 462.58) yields 6.95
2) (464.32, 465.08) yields 6.25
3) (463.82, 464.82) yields 6.26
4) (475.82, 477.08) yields 7.22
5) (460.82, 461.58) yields 6.91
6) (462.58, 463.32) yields 6.71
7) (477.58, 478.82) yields 6.79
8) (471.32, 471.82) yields 6.79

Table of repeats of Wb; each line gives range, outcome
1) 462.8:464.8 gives 6.865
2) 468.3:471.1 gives 6.565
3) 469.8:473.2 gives 7.03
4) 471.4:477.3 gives 7.32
